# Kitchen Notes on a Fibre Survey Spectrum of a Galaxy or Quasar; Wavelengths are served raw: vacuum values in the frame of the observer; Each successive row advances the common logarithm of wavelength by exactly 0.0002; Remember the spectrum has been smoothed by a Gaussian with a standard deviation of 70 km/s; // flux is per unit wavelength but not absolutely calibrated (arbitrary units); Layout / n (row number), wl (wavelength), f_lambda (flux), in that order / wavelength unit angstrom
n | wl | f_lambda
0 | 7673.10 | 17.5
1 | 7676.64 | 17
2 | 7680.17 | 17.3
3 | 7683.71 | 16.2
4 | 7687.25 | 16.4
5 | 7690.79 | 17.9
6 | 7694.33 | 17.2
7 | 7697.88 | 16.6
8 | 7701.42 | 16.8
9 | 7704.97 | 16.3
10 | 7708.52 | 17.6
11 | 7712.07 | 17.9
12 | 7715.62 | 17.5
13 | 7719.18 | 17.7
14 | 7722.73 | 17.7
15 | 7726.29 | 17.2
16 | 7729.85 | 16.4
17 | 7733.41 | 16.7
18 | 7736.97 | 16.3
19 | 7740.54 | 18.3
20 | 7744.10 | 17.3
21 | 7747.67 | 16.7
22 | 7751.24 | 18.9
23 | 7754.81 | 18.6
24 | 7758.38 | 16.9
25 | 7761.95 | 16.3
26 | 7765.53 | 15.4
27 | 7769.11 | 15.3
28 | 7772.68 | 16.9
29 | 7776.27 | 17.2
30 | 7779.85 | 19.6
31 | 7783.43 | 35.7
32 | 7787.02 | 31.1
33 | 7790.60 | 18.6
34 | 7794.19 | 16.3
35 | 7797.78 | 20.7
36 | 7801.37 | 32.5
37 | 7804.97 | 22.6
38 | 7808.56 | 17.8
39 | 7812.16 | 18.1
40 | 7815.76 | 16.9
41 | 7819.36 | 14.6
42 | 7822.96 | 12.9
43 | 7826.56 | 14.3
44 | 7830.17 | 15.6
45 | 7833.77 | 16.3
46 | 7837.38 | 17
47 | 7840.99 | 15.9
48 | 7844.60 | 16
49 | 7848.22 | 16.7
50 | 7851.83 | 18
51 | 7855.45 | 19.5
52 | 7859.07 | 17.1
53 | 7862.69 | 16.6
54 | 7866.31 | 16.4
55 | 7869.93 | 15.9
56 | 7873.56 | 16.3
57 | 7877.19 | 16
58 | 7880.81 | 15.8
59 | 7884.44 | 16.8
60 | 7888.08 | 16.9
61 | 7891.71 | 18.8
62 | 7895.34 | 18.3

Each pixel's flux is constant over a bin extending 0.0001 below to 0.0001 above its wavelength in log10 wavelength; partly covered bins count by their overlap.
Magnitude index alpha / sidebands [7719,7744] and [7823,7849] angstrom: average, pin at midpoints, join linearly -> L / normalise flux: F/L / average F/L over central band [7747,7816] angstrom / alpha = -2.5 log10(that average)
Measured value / -0.22 mag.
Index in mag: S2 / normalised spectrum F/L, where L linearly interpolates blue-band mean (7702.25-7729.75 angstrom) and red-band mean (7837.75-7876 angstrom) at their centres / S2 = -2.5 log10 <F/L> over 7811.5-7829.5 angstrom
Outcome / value 0.12 mag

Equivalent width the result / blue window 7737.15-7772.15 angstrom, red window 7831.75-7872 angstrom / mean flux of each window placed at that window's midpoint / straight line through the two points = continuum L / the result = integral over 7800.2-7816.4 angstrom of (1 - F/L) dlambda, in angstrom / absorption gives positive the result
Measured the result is -4.4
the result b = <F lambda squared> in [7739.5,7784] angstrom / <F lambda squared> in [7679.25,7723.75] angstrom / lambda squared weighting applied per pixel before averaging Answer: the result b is 1.08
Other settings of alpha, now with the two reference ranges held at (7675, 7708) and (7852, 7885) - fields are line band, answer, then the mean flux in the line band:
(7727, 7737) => 0.02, 16.6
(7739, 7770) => -0.02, 17.1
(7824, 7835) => 0.11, 15.2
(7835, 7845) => 0.03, 16.3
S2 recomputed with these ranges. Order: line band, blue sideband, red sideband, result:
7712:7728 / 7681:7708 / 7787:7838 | -0.02 mag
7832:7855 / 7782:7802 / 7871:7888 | 0.18 mag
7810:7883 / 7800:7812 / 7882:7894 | 0.23 mag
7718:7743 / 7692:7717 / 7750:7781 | 0.00 mag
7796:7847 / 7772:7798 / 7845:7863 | 0.11 mag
